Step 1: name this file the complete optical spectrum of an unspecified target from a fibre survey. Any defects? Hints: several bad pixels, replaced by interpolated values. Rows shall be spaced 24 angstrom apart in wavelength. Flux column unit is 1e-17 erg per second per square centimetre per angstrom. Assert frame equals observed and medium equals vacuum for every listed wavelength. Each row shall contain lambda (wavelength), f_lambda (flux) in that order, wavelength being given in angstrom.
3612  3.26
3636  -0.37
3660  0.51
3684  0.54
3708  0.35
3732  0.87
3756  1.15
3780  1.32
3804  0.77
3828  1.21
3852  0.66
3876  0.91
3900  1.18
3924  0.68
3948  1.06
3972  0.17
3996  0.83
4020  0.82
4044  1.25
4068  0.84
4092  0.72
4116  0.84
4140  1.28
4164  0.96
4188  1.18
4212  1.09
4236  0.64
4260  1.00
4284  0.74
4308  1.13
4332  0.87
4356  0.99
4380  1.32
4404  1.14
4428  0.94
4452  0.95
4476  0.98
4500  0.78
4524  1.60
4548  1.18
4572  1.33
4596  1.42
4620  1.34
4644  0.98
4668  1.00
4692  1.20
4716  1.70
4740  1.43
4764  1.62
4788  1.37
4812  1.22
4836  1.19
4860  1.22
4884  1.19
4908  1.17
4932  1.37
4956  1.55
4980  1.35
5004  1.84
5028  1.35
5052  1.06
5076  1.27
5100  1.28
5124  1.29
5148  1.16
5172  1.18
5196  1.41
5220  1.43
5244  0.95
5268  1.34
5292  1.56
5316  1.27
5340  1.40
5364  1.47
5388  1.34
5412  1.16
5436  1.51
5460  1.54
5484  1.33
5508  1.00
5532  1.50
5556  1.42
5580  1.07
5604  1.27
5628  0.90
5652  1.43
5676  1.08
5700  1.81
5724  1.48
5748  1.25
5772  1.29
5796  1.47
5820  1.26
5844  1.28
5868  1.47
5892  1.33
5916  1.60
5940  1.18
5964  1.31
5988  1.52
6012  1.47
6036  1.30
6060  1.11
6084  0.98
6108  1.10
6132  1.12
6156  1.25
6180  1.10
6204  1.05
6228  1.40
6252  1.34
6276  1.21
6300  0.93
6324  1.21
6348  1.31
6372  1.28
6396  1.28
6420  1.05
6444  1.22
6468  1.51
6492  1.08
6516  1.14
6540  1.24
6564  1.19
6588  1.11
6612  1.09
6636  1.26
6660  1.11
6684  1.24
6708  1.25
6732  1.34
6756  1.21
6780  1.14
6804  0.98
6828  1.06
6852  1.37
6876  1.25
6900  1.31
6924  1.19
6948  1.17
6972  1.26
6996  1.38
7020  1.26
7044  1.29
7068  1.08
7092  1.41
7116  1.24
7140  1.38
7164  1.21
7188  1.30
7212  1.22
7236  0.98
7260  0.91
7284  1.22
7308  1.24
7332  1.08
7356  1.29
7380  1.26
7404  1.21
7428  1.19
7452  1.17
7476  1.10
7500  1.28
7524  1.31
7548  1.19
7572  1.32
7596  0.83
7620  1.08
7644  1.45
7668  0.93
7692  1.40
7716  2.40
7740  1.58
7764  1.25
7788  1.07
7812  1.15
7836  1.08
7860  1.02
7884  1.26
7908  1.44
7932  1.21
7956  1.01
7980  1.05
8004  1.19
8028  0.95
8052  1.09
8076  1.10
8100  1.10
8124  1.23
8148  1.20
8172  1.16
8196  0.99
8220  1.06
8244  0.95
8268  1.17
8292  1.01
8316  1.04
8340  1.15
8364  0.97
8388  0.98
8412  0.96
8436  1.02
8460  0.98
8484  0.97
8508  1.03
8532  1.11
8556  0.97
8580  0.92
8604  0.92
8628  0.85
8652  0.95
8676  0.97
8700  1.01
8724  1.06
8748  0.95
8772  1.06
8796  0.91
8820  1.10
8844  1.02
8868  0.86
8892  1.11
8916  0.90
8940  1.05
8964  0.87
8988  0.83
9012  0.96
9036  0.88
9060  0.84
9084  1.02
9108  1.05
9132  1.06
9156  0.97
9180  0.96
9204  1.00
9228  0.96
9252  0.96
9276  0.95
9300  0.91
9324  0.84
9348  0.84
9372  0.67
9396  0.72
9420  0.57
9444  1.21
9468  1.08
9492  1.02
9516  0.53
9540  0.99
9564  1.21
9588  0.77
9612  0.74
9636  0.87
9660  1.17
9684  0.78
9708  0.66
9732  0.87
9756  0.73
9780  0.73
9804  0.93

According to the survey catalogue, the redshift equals 0.174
